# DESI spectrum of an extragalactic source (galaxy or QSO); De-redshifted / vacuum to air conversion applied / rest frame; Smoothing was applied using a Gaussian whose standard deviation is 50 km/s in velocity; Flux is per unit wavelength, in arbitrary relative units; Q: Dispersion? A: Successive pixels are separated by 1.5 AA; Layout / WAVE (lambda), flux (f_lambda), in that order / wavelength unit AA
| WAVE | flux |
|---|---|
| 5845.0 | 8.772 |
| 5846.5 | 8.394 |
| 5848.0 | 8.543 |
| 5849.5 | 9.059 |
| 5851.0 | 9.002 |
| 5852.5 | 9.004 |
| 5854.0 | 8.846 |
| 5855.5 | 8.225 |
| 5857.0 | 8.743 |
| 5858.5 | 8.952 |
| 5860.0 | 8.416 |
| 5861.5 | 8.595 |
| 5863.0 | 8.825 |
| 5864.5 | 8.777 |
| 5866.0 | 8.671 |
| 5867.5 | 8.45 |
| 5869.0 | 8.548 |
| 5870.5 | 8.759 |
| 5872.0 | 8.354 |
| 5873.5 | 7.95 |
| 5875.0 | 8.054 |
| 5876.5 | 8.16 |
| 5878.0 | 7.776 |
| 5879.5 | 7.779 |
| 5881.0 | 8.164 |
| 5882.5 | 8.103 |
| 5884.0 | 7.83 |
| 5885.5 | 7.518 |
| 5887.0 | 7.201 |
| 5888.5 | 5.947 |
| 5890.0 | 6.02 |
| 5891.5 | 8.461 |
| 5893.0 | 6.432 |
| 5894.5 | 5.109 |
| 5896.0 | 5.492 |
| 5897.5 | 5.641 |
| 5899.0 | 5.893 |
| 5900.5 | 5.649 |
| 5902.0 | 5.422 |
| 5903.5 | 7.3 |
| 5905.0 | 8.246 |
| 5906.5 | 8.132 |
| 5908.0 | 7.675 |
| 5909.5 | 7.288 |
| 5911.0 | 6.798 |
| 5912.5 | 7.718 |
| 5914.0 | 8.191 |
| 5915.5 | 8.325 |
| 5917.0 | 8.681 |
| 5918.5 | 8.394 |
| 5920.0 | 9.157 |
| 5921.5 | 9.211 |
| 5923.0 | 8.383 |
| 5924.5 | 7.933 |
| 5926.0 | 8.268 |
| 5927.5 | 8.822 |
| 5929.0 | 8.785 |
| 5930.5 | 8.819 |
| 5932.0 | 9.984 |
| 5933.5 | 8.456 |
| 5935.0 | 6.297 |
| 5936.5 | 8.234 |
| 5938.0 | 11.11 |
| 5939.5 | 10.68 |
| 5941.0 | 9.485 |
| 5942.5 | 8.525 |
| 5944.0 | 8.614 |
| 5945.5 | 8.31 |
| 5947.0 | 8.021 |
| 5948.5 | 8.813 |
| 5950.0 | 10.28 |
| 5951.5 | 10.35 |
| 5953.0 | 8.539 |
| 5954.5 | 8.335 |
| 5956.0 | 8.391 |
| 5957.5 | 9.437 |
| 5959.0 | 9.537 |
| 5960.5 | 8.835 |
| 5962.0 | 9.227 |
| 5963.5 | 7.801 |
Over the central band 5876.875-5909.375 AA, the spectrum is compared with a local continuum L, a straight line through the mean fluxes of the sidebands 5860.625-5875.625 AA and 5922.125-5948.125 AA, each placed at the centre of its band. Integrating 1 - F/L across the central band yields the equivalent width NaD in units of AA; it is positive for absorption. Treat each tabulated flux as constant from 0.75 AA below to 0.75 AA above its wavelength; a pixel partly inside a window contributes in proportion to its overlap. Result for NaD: 6.2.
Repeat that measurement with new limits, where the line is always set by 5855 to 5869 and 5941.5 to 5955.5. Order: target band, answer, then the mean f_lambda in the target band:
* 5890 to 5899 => 2.6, 6.18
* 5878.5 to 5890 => 1.7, 7.41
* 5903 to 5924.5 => 1.6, 8.11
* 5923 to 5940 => 0.0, 8.81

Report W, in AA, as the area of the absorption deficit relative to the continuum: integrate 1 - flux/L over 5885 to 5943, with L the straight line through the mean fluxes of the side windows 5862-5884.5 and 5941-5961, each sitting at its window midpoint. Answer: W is 5.80 AA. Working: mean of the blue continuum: 8.29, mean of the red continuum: 8.94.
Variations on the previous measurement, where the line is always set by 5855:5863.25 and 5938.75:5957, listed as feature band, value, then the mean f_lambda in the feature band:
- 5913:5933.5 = 0.6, 8.67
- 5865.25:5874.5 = 0.2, 8.44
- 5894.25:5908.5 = 3.8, 6.48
